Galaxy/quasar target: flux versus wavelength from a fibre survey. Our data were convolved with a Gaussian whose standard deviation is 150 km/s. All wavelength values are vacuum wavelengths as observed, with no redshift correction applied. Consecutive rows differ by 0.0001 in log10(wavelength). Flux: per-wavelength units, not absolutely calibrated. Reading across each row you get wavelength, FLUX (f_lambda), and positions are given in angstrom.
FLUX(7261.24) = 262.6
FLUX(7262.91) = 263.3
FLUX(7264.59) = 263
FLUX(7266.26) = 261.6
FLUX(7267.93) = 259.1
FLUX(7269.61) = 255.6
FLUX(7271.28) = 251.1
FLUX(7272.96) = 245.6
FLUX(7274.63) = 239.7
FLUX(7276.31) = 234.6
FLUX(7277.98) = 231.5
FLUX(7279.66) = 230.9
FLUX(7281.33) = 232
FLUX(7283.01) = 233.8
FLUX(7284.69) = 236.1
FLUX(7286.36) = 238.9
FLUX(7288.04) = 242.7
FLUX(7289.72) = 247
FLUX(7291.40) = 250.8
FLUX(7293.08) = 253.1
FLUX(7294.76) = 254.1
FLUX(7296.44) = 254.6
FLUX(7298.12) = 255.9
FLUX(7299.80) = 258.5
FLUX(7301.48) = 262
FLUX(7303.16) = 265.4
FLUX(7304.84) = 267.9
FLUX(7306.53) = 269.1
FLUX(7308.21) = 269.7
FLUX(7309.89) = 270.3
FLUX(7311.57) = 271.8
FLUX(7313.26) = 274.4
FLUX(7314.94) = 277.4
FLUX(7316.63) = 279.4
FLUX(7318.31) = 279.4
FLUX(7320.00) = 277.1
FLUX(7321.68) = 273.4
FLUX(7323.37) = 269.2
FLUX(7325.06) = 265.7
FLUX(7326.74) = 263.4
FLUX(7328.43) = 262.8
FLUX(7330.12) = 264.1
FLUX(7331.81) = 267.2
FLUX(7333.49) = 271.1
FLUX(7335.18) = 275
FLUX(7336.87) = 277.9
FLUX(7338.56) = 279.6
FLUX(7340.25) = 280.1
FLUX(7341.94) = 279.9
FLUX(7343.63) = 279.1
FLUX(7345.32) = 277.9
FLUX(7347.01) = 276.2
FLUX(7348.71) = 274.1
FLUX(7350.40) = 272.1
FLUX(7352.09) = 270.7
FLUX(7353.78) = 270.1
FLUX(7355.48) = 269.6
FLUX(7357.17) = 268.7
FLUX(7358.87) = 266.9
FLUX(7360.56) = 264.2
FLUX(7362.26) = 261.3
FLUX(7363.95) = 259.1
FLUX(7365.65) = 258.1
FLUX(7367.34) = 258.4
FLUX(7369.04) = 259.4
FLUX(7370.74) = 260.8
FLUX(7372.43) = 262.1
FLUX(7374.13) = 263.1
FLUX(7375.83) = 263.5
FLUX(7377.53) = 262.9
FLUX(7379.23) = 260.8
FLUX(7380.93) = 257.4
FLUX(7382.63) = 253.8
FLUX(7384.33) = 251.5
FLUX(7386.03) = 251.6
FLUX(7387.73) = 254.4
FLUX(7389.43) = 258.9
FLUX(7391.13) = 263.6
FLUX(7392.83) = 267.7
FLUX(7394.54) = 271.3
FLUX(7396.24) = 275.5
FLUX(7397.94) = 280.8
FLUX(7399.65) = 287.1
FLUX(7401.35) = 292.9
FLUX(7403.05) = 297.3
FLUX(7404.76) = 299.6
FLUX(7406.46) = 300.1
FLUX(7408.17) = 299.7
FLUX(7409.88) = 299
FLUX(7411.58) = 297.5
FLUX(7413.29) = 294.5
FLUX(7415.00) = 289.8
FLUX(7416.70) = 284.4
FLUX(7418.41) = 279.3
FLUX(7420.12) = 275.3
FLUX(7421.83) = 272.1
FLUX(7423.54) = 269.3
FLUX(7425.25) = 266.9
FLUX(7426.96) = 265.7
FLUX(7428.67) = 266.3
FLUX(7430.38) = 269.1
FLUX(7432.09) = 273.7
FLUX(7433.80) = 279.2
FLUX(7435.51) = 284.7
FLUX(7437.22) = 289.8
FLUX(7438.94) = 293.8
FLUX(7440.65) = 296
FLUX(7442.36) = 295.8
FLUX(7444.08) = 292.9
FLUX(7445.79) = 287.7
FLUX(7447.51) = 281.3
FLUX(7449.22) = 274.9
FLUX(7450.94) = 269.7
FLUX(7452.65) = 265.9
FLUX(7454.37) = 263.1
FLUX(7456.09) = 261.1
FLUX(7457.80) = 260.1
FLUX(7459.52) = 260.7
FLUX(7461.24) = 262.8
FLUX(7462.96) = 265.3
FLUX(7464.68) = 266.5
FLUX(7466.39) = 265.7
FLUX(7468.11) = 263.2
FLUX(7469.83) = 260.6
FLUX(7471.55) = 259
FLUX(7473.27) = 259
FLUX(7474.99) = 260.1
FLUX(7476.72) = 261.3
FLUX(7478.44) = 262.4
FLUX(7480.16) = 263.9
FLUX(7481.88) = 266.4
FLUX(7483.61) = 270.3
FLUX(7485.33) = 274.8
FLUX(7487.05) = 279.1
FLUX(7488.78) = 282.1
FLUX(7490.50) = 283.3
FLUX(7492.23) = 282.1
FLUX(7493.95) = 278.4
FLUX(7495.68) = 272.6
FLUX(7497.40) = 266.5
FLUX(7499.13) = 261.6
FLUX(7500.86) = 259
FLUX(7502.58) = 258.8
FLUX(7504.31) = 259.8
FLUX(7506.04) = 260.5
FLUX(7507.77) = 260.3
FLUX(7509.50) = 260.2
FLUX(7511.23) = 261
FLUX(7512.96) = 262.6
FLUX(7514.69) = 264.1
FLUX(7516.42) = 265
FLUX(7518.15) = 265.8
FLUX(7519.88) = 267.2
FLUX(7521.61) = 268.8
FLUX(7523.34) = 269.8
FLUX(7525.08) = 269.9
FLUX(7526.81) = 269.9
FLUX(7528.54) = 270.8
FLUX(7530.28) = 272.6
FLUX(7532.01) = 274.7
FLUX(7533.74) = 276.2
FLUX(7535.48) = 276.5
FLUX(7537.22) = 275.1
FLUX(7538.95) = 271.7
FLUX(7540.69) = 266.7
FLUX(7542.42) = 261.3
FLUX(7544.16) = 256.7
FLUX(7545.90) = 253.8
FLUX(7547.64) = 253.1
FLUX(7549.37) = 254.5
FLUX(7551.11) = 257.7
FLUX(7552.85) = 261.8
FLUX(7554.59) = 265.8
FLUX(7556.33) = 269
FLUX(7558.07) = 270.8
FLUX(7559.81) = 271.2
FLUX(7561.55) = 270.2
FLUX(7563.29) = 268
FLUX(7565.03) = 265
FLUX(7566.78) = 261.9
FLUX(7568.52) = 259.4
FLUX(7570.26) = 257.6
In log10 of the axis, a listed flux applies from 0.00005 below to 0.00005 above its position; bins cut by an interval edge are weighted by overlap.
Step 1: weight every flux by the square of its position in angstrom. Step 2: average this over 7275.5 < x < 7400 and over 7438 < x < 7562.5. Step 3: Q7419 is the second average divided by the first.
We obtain 1.07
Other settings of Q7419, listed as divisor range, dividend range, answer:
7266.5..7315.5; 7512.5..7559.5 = 1.13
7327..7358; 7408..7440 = 1.05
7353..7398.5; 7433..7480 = 1.06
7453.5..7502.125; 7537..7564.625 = 1.01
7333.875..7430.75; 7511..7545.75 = 1.02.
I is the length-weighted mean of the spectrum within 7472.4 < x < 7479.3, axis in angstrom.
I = 261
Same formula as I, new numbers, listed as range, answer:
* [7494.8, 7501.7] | 265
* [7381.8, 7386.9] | 252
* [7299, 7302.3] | 260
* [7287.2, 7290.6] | 245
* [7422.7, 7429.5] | 267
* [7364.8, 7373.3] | 260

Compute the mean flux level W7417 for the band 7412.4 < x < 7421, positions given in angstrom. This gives 285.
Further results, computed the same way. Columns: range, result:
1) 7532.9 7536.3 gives 276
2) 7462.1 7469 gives 265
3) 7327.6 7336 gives 268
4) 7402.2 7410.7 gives 299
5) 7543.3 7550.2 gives 255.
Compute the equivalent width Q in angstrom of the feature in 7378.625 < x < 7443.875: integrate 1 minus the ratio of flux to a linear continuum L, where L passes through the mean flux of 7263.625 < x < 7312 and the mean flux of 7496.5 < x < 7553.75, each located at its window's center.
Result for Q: -5.0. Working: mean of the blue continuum 252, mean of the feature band 278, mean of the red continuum 265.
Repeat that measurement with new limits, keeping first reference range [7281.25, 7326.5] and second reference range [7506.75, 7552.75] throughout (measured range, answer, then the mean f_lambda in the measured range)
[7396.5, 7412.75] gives -1.93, 294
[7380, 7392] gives 0.30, 256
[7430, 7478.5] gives -1.49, 272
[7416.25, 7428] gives -0.42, 273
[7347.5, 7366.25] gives -0.37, 267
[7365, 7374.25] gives 0.07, 260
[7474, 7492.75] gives -0.47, 271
